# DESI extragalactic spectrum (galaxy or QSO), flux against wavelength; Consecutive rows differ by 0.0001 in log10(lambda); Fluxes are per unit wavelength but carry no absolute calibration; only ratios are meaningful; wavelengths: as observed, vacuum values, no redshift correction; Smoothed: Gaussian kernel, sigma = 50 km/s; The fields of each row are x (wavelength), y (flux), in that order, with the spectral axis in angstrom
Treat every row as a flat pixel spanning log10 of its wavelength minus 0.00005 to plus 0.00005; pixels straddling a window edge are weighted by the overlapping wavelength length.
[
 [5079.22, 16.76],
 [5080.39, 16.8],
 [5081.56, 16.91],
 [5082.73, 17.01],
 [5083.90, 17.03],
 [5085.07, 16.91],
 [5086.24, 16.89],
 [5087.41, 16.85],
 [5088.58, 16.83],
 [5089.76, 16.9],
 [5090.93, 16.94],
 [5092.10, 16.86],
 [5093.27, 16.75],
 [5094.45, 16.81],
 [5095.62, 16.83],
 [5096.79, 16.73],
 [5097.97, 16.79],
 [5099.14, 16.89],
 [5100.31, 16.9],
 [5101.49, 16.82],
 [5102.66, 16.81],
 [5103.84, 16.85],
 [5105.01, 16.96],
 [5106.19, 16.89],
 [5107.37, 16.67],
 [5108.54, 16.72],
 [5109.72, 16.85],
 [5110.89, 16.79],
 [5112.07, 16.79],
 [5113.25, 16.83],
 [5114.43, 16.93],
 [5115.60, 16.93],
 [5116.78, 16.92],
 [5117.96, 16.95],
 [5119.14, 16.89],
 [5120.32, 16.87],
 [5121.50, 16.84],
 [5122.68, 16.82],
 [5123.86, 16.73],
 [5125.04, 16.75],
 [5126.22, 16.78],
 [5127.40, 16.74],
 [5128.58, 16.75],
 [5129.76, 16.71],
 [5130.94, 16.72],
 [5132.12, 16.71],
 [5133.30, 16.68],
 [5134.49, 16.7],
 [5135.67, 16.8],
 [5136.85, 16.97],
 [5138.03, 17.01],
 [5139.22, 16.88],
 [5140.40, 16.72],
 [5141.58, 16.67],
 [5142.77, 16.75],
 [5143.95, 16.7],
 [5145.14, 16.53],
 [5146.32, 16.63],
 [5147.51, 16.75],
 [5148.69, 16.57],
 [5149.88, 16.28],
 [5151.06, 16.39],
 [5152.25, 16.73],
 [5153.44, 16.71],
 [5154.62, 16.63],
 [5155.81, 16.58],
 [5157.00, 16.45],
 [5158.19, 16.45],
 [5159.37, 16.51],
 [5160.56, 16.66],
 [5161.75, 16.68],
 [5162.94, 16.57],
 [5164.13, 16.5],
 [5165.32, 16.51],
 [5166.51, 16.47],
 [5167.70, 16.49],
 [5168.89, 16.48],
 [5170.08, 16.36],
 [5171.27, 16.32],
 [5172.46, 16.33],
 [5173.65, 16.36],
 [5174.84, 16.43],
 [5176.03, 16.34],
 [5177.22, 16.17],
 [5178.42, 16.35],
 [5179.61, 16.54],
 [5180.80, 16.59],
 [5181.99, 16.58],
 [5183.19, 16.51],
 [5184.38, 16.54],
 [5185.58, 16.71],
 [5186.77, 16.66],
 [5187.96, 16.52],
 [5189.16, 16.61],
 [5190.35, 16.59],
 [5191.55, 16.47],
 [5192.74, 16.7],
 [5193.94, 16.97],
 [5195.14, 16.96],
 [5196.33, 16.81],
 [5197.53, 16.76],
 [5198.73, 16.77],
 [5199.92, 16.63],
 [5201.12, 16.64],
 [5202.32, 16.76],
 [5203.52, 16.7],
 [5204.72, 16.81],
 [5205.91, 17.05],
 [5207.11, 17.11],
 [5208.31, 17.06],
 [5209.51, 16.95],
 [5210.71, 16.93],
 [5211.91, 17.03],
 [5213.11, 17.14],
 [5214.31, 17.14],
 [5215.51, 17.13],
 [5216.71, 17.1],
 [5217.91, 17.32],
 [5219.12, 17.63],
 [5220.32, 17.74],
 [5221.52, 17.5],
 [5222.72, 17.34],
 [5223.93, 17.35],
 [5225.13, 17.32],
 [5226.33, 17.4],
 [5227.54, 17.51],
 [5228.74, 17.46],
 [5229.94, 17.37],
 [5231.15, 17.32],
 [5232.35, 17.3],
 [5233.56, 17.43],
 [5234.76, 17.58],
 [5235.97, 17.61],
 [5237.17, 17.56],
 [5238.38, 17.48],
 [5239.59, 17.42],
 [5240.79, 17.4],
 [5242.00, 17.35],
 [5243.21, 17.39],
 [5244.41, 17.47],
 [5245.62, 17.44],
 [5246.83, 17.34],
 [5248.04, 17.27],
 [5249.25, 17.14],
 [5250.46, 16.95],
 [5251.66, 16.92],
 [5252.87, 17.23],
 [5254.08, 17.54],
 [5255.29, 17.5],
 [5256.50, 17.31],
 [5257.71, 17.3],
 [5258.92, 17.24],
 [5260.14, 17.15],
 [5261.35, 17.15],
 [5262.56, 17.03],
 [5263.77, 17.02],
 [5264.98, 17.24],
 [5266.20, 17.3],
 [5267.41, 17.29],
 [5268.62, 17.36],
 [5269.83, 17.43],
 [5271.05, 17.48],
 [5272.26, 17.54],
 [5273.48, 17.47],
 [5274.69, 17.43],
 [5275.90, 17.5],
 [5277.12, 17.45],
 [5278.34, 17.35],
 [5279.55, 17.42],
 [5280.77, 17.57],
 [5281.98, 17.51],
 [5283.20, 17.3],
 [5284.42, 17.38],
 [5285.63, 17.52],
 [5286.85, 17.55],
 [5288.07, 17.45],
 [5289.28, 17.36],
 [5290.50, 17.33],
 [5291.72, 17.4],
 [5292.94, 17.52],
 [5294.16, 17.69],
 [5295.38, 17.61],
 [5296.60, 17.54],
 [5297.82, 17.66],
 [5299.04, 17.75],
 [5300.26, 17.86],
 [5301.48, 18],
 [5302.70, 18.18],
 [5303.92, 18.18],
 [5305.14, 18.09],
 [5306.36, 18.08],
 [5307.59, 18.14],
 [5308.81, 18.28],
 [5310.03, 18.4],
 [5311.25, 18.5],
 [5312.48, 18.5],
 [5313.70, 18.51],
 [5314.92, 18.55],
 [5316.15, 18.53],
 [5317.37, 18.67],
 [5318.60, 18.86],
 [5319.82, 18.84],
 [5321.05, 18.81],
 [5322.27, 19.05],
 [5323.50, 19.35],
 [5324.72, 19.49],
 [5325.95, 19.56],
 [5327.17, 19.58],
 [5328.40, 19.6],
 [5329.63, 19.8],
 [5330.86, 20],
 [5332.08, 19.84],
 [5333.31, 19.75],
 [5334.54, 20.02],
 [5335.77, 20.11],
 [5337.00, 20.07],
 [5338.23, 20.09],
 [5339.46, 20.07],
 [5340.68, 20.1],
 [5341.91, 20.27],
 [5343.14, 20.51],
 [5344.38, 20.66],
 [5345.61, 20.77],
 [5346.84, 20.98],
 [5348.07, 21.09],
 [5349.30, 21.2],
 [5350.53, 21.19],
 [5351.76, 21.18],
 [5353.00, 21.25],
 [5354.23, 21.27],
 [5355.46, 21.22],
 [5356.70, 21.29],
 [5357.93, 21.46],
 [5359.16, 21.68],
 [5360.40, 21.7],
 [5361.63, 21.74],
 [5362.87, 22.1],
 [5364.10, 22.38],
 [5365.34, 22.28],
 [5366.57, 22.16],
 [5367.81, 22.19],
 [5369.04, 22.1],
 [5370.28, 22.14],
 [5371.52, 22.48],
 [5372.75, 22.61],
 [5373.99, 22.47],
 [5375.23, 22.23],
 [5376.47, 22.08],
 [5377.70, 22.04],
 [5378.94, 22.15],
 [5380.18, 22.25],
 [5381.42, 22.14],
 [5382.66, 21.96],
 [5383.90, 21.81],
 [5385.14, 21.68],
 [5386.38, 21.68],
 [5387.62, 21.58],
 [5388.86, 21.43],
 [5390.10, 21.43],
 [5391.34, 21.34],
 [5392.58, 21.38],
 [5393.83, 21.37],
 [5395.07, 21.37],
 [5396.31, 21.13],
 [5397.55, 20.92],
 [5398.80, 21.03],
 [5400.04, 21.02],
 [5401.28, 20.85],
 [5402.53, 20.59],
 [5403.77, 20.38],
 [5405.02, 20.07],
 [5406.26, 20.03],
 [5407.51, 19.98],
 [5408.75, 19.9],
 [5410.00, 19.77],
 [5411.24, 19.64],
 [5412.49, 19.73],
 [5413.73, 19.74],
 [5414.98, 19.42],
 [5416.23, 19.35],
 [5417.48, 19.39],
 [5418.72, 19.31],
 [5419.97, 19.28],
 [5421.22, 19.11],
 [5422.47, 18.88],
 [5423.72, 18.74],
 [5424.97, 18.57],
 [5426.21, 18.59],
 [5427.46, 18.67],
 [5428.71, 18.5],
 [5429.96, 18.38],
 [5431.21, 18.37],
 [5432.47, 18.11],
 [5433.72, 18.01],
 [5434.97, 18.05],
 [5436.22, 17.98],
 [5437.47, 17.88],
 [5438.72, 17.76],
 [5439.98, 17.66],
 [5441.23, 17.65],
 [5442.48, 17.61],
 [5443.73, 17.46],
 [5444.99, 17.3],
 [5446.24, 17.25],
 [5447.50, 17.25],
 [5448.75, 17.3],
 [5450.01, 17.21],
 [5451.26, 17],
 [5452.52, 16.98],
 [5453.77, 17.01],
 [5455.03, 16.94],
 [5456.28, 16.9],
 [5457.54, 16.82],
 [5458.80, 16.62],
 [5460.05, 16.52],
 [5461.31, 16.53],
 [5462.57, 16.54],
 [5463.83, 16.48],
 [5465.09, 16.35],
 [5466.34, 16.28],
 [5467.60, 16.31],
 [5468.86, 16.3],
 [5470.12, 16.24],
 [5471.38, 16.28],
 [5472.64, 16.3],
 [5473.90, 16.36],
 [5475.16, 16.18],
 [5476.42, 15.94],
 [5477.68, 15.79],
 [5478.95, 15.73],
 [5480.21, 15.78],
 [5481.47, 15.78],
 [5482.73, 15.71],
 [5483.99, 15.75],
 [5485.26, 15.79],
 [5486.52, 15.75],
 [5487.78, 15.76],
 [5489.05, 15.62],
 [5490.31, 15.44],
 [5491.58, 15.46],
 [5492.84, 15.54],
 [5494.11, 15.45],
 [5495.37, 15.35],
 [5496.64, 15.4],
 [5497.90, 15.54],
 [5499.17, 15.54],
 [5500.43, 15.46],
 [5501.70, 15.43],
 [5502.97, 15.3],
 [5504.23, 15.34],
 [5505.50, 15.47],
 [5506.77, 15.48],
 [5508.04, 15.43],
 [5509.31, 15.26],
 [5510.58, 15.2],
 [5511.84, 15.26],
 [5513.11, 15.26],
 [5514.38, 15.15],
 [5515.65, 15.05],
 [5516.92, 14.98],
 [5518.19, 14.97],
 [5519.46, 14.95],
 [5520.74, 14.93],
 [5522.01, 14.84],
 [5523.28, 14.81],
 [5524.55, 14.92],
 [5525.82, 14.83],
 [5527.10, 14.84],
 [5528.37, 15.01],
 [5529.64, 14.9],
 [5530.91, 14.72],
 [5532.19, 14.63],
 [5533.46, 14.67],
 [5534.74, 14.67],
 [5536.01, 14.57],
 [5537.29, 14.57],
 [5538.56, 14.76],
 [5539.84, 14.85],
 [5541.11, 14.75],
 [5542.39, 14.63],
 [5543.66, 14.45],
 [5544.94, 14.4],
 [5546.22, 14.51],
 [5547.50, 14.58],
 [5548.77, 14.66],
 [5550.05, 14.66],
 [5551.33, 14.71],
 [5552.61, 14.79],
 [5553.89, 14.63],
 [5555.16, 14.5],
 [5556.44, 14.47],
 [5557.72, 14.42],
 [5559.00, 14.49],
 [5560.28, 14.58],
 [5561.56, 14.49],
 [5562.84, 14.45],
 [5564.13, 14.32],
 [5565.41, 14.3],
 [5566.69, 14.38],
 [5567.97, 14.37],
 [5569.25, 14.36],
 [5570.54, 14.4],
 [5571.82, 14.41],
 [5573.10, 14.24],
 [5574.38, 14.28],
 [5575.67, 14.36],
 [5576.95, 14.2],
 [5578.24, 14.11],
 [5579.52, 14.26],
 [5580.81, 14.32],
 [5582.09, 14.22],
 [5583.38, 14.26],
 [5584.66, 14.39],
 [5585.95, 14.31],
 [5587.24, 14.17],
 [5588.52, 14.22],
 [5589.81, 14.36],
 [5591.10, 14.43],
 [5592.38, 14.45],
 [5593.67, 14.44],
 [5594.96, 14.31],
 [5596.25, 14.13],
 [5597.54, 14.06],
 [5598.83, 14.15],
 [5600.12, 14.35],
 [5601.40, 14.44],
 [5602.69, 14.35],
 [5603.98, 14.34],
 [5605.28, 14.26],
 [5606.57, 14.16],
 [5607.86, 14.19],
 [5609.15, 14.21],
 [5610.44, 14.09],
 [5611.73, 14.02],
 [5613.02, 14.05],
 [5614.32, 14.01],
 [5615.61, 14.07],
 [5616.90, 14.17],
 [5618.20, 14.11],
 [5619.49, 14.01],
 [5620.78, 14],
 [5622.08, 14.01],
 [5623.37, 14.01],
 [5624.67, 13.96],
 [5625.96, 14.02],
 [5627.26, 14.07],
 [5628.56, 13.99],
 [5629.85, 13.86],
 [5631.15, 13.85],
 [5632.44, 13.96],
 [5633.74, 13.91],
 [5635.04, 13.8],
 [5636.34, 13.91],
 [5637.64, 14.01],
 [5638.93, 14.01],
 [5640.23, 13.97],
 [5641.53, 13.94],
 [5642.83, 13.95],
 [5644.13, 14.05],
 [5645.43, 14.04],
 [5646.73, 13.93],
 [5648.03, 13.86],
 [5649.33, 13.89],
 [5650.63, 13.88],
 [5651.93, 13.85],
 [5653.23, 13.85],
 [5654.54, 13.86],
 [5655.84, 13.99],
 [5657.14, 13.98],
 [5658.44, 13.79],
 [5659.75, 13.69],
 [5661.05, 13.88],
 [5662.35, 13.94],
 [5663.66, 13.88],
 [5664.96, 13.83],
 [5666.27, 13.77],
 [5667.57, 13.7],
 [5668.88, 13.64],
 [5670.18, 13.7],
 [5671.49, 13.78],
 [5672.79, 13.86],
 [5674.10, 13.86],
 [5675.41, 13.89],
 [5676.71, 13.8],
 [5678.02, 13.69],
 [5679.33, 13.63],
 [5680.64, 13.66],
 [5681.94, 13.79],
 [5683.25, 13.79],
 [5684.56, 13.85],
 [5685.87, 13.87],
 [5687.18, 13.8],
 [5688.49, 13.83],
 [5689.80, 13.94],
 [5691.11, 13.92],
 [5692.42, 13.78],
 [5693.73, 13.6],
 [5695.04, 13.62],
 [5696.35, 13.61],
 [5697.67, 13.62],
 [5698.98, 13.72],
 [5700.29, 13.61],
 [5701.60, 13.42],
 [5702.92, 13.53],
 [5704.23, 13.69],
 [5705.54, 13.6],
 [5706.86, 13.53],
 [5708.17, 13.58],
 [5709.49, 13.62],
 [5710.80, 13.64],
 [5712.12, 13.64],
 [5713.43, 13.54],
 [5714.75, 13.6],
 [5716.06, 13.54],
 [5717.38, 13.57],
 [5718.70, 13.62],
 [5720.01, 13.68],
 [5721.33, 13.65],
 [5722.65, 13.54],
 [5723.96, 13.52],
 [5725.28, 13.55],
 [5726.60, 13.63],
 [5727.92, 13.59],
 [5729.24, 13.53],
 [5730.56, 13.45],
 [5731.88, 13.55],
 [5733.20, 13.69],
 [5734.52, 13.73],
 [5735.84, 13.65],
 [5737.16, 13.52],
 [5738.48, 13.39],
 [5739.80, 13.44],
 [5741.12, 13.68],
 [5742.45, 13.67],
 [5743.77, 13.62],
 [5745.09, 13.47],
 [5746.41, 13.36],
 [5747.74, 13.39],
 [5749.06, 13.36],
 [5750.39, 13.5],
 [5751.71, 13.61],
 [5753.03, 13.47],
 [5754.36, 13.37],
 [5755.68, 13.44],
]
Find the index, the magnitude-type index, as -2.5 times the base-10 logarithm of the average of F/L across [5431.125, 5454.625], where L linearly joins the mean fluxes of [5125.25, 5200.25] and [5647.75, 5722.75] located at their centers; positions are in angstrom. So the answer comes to -0.16 mag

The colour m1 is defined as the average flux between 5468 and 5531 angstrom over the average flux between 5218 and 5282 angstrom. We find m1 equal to 0.9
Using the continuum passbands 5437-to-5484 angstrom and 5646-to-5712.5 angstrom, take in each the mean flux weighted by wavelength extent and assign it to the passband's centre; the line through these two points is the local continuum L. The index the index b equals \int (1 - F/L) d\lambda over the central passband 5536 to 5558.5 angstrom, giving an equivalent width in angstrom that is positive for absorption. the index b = 1.3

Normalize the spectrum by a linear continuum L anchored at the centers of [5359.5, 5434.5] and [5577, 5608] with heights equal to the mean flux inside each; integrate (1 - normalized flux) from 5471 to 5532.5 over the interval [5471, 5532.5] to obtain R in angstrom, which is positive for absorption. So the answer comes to 6.6 angstrom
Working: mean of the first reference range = 20.7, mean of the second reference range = 14.3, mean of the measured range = 15.4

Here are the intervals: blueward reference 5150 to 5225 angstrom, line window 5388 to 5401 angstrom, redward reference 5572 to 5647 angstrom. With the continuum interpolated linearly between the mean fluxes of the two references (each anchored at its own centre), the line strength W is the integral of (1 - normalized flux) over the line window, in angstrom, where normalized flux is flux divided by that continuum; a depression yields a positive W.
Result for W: -4.9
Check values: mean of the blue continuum 16.7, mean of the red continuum 14.1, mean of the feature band 21.2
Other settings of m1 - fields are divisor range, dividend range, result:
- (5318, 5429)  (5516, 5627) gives 0.70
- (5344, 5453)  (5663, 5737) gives 0.68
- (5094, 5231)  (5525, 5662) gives 0.85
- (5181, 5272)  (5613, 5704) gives 0.81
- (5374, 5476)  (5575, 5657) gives 0.74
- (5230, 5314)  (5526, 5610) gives 0.82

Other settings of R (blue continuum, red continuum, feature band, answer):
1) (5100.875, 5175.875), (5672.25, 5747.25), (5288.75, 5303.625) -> -1.7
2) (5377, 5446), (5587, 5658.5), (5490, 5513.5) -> 2.6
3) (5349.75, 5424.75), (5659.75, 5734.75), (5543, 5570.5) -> 4.1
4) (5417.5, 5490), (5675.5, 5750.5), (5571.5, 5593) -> 1.5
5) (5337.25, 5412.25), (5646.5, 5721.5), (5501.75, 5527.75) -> 4.0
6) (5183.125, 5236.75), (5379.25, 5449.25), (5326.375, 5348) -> -1.7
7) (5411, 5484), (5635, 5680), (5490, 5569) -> 5.7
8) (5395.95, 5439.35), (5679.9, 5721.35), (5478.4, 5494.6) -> 2.1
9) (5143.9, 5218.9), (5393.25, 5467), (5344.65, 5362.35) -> -3.3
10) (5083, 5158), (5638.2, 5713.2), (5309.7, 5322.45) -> -2.4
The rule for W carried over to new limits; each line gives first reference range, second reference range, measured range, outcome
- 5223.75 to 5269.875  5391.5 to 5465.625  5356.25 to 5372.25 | -3.4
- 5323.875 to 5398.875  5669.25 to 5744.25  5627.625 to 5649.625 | 1.7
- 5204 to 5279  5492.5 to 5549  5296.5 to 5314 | -1.4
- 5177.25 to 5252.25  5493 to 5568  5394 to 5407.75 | -4.3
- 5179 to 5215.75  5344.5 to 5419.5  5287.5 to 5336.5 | 2.4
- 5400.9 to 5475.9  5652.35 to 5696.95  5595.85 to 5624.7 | 1.5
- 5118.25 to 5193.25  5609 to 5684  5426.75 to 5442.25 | -3.1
